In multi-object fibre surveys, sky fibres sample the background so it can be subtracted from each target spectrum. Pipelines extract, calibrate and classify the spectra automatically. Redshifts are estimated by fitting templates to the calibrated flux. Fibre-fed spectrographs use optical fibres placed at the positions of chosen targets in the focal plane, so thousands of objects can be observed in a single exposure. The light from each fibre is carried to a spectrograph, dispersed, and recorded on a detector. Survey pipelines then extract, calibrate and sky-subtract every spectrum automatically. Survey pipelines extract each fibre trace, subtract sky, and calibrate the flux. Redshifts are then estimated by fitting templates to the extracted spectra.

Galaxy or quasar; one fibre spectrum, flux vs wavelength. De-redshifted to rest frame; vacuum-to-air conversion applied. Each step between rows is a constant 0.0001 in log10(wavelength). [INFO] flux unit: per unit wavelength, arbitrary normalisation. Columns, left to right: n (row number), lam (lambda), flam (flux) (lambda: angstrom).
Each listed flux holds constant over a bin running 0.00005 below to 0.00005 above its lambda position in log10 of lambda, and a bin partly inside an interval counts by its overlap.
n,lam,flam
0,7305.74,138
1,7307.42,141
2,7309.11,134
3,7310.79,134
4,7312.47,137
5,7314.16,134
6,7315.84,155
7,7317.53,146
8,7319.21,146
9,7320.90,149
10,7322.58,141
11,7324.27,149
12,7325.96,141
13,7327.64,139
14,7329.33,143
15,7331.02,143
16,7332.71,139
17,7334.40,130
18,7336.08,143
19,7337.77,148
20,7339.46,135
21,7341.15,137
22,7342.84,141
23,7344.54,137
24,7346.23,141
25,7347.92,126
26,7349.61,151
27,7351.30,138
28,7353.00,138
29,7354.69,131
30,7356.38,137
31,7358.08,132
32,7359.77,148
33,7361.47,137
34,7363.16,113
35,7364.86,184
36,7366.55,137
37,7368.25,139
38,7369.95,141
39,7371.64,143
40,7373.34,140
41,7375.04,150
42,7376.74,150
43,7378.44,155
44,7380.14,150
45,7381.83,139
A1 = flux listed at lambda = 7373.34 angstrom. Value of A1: 140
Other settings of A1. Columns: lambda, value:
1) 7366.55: 137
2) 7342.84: 141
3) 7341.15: 137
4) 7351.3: 138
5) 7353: 138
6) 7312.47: 137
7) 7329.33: 143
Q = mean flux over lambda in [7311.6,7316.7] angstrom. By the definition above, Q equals 142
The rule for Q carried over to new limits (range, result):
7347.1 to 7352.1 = 139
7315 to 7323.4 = 147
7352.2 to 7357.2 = 135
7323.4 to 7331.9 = 143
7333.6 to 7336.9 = 137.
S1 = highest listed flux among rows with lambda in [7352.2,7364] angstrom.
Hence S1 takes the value 148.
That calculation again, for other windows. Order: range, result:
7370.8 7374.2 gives 143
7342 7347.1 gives 141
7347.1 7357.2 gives 151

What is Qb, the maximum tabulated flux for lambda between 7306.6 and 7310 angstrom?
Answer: 141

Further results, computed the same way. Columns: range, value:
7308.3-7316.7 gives 155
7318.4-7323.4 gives 149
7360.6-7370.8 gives 184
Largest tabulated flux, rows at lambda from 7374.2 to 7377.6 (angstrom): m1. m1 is 150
